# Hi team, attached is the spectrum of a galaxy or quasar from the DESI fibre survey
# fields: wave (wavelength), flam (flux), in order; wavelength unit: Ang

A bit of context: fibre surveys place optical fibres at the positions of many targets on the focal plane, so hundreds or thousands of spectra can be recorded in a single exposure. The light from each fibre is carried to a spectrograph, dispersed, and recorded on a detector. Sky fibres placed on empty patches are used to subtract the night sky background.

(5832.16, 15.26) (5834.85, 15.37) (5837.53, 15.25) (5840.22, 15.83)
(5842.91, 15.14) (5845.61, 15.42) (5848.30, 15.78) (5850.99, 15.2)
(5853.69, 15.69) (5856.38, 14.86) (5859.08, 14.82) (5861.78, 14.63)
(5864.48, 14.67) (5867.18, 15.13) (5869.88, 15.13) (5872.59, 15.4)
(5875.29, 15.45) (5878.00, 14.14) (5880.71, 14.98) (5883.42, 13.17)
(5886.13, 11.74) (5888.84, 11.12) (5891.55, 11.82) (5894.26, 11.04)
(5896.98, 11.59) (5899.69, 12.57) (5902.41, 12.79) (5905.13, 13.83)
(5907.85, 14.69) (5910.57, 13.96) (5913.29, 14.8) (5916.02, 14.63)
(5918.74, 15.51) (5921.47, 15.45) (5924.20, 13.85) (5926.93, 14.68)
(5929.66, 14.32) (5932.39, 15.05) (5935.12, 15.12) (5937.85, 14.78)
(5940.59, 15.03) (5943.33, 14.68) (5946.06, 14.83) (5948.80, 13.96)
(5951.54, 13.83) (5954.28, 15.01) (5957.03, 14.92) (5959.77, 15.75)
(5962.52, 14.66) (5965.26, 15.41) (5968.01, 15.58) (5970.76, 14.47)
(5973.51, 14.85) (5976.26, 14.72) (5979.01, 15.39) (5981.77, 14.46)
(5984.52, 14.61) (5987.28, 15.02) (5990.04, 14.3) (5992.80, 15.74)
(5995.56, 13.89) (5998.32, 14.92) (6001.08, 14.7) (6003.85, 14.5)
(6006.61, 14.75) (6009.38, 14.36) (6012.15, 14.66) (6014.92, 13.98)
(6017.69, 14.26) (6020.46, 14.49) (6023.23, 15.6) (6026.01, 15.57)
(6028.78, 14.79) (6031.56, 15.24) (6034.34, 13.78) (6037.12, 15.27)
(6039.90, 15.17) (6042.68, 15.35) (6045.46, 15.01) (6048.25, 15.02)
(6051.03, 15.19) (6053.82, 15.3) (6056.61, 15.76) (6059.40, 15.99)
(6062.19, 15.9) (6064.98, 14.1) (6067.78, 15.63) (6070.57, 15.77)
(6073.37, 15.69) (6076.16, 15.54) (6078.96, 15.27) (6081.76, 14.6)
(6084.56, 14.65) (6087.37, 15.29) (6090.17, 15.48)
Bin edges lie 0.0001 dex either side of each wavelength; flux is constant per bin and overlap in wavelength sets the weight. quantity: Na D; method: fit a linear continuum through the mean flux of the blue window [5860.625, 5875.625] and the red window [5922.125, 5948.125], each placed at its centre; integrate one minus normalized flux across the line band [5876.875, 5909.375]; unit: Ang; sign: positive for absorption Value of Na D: 4.7 Ang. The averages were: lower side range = 15.1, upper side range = 14.7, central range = 12.8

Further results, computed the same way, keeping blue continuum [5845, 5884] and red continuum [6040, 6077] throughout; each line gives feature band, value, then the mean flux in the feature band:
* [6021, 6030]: 0.04 Ang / 15.3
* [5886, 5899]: 3.07 Ang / 11.5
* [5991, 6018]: 1.24 Ang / 14.6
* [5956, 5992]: 0.65 Ang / 14.9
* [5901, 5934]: 1.39 Ang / 14.5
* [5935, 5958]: 0.77 Ang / 14.7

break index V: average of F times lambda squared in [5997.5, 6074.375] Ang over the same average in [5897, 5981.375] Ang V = 1.06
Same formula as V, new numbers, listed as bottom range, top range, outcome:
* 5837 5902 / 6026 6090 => 1.15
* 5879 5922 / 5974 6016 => 1.14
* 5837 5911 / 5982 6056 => 1.10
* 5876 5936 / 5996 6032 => 1.12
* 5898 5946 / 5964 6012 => 1.05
